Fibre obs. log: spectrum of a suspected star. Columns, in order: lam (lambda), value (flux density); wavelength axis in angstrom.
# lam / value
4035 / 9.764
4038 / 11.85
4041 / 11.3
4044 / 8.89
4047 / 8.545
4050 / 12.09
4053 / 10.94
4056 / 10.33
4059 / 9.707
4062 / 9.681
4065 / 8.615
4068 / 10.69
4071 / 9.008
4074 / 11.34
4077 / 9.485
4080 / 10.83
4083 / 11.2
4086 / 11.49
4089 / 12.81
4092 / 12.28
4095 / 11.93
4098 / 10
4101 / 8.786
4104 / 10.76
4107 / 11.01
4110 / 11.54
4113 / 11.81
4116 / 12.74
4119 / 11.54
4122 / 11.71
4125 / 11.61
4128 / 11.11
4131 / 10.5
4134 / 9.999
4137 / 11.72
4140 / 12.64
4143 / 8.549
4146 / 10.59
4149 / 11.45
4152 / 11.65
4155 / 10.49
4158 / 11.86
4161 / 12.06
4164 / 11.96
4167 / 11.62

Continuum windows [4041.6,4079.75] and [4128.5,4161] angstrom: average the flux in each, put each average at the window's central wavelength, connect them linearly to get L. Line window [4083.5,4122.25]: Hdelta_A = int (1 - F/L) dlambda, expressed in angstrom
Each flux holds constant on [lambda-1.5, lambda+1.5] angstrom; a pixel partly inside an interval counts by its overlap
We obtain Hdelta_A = -3.3 angstrom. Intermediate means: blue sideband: 10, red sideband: 11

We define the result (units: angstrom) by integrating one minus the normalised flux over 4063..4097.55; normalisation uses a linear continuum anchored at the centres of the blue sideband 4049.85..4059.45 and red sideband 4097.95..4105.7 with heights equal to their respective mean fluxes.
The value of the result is -2.09 angstrom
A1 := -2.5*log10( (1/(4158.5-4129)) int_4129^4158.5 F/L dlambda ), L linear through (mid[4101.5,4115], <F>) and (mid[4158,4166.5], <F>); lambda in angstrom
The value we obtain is 0.07 mag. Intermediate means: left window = 11.1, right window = 11.9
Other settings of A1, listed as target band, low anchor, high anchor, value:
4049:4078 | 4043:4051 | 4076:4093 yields 0.03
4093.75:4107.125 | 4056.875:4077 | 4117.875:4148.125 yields 0.00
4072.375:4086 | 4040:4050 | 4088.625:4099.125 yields 0.04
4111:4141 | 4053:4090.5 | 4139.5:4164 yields -0.06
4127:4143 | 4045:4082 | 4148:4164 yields 0.03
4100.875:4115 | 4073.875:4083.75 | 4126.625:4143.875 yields -0.03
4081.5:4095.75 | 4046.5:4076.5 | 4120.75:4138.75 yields -0.14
